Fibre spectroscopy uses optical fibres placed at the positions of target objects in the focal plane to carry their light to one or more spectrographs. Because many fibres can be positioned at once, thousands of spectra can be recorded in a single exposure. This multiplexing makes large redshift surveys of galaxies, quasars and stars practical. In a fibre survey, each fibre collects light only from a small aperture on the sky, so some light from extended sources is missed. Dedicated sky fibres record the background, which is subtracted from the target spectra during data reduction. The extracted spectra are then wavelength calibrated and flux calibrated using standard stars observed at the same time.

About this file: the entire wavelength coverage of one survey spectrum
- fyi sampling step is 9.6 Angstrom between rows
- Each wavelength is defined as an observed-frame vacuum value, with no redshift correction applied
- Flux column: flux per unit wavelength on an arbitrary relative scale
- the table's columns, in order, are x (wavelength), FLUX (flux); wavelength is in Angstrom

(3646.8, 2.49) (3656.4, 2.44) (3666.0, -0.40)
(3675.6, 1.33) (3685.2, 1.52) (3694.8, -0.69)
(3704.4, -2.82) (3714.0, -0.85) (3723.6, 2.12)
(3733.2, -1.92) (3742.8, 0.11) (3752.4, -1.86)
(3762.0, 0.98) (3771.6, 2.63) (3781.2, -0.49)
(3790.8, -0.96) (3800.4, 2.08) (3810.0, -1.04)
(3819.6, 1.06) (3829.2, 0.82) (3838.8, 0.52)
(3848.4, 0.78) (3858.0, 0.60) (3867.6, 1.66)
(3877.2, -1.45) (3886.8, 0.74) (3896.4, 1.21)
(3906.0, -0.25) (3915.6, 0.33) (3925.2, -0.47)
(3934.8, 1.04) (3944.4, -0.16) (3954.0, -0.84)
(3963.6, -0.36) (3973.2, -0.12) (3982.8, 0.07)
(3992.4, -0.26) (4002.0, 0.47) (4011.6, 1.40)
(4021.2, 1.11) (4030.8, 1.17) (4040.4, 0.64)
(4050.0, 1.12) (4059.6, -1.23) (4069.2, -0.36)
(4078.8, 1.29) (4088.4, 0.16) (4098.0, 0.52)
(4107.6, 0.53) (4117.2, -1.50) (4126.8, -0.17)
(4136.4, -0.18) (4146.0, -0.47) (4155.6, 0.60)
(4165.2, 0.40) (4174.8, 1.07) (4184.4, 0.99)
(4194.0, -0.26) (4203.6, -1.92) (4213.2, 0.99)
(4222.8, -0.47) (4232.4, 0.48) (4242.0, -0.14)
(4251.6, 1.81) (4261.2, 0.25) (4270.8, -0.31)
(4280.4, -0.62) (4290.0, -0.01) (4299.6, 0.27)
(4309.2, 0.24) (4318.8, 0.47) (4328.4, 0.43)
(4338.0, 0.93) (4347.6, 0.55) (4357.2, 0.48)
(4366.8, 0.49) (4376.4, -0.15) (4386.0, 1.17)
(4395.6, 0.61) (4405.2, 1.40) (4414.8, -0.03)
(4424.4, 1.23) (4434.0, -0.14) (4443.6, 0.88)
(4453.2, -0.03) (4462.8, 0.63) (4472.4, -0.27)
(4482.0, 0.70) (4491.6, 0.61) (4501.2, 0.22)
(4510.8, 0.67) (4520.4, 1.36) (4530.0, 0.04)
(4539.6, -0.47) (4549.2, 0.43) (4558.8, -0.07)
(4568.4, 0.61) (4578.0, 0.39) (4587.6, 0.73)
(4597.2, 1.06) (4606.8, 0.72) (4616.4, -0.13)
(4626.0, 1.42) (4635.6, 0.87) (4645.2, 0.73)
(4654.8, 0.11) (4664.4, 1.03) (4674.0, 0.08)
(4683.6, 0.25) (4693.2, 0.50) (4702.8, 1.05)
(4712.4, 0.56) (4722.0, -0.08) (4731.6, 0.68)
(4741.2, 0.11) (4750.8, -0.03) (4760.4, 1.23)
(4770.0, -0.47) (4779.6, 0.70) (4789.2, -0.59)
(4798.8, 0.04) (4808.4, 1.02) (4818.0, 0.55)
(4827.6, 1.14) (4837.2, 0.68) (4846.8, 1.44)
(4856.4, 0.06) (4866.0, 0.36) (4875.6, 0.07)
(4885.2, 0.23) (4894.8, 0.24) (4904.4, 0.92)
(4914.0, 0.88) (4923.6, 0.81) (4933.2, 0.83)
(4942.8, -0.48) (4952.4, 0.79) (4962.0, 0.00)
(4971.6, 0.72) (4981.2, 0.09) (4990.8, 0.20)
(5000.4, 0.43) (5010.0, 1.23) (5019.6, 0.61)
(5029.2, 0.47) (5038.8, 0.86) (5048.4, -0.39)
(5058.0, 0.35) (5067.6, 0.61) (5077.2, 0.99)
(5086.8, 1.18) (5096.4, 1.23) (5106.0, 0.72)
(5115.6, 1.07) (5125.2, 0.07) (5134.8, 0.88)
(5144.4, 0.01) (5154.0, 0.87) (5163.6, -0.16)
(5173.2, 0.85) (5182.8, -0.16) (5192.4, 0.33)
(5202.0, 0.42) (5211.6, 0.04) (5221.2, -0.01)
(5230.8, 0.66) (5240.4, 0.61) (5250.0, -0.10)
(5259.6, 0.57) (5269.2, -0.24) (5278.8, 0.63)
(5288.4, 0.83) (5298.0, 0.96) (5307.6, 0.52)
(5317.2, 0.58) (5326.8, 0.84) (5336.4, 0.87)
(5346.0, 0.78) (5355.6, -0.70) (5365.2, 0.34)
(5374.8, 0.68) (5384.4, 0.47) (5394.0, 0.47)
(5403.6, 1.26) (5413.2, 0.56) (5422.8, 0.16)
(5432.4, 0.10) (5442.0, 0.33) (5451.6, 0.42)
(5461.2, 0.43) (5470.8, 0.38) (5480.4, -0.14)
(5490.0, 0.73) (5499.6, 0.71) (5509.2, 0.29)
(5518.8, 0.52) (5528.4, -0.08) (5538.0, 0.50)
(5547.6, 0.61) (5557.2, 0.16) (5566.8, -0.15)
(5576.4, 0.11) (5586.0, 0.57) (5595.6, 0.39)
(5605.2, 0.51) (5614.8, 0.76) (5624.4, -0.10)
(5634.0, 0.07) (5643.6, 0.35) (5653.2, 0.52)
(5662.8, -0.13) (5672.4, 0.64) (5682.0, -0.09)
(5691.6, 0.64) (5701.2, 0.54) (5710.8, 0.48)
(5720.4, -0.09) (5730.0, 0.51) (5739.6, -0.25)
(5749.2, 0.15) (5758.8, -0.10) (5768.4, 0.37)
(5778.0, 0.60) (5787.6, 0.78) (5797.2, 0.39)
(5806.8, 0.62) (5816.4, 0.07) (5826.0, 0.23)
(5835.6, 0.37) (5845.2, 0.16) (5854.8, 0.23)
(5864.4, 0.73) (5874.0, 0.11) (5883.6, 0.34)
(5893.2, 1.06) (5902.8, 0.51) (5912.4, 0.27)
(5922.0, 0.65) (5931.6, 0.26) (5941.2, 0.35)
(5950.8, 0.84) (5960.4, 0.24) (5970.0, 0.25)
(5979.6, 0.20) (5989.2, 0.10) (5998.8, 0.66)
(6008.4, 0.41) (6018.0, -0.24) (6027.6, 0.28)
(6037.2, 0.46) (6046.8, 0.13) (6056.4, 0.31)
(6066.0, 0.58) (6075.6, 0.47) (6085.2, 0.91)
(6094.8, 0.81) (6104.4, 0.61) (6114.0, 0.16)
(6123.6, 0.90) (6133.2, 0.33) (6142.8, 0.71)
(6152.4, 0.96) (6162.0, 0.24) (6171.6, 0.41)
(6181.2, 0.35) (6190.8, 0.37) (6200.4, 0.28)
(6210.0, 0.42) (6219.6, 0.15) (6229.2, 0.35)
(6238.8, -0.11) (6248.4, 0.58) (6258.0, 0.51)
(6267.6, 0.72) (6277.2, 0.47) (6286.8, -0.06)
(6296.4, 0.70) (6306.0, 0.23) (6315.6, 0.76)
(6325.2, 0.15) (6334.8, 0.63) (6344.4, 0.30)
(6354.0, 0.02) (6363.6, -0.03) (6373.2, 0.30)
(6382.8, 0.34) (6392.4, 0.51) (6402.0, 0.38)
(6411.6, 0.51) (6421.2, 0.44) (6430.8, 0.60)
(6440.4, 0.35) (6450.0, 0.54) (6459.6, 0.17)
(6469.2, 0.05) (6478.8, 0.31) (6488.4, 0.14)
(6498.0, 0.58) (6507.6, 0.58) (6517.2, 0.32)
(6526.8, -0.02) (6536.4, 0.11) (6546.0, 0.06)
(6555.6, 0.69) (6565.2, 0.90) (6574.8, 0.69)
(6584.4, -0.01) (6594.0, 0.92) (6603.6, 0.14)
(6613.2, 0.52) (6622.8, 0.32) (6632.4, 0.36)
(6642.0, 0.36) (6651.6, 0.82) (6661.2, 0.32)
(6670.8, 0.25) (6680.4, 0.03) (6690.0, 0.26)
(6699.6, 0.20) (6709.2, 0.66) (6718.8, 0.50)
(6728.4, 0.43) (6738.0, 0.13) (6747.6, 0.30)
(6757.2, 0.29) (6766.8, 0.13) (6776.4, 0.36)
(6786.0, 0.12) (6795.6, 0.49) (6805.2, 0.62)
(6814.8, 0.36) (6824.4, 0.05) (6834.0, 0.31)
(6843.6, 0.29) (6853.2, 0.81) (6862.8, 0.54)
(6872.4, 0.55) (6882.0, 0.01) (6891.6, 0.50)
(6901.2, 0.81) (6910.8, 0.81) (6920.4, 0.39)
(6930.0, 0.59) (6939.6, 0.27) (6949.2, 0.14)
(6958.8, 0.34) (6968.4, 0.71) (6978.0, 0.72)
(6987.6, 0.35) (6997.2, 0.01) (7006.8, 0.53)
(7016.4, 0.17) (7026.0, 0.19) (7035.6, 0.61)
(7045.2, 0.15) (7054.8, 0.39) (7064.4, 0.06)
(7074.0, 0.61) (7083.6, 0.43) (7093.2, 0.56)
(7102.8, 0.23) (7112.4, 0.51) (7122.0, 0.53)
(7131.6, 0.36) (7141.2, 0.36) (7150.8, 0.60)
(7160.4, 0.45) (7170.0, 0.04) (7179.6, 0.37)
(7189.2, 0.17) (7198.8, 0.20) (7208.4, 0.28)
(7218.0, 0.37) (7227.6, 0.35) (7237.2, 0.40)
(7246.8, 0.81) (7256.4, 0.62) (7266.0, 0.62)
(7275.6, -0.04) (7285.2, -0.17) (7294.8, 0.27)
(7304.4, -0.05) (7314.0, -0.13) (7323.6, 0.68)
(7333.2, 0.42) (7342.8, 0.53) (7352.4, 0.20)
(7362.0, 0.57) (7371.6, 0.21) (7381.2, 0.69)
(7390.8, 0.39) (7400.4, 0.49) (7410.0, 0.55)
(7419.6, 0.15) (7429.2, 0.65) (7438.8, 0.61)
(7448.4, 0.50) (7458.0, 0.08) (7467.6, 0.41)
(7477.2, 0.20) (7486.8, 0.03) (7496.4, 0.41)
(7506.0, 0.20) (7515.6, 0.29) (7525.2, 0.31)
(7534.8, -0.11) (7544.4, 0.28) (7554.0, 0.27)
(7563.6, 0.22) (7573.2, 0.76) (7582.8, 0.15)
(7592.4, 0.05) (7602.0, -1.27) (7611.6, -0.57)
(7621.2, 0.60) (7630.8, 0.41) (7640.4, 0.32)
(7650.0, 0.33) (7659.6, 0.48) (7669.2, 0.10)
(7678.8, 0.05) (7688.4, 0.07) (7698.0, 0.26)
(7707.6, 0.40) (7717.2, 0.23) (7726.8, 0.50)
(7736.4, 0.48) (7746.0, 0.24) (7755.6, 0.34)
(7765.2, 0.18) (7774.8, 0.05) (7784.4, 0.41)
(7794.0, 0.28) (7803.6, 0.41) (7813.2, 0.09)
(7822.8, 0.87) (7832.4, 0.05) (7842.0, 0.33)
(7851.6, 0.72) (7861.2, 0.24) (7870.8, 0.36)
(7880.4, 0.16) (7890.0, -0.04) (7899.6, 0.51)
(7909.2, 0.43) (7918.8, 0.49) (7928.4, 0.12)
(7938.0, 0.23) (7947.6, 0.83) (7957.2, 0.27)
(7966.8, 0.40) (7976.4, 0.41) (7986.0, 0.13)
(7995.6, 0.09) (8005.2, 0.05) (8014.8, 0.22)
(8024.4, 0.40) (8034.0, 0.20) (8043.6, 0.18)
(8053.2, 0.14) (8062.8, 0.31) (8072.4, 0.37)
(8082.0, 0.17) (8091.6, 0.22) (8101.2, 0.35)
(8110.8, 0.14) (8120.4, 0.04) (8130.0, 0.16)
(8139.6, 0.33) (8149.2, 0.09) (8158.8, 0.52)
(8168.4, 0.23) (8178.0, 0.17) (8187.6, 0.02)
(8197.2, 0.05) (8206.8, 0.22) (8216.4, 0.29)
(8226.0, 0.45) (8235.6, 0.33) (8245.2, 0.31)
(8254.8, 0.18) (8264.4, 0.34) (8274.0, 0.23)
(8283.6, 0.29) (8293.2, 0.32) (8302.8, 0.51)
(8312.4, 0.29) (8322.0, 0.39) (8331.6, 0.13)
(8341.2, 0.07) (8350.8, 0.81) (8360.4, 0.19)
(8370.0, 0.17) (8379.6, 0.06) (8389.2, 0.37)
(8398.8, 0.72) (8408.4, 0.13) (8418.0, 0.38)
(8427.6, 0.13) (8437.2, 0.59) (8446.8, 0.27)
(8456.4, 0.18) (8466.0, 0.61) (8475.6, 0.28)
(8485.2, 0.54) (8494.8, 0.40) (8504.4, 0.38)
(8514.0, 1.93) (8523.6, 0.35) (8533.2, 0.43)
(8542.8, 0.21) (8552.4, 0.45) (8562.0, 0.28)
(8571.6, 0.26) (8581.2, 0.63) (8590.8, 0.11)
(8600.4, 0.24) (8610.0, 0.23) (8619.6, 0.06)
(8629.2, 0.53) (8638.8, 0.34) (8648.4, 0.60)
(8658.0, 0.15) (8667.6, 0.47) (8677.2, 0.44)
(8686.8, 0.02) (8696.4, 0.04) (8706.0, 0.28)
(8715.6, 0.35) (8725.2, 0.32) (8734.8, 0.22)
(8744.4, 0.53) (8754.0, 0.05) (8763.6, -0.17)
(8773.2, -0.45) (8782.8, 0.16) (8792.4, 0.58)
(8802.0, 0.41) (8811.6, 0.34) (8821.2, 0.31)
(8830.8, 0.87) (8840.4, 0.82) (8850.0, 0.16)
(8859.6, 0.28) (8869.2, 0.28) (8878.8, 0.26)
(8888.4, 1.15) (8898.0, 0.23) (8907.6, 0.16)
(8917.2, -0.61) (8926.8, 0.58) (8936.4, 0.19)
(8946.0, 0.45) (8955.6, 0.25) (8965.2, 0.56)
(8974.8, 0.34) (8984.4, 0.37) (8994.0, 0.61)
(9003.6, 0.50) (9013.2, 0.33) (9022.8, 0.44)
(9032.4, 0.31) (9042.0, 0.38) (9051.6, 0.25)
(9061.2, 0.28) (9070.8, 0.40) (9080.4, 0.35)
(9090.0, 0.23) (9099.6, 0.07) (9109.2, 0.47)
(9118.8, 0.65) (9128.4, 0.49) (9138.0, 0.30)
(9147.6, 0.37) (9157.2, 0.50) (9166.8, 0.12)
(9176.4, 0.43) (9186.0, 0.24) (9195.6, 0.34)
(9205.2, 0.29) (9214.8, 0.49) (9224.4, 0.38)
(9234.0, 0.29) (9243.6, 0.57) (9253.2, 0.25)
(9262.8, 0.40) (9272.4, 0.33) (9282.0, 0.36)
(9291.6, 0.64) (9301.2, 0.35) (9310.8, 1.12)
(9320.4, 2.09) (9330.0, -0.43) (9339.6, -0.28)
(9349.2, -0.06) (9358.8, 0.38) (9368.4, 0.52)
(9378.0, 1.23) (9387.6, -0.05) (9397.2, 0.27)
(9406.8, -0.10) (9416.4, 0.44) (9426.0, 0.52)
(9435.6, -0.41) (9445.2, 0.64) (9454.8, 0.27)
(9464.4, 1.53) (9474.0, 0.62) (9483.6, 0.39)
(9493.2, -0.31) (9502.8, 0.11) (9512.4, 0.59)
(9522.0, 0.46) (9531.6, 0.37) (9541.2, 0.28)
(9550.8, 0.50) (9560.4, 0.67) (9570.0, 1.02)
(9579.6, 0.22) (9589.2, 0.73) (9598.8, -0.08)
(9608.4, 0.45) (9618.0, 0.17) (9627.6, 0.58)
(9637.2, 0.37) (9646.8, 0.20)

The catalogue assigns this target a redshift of 1.28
